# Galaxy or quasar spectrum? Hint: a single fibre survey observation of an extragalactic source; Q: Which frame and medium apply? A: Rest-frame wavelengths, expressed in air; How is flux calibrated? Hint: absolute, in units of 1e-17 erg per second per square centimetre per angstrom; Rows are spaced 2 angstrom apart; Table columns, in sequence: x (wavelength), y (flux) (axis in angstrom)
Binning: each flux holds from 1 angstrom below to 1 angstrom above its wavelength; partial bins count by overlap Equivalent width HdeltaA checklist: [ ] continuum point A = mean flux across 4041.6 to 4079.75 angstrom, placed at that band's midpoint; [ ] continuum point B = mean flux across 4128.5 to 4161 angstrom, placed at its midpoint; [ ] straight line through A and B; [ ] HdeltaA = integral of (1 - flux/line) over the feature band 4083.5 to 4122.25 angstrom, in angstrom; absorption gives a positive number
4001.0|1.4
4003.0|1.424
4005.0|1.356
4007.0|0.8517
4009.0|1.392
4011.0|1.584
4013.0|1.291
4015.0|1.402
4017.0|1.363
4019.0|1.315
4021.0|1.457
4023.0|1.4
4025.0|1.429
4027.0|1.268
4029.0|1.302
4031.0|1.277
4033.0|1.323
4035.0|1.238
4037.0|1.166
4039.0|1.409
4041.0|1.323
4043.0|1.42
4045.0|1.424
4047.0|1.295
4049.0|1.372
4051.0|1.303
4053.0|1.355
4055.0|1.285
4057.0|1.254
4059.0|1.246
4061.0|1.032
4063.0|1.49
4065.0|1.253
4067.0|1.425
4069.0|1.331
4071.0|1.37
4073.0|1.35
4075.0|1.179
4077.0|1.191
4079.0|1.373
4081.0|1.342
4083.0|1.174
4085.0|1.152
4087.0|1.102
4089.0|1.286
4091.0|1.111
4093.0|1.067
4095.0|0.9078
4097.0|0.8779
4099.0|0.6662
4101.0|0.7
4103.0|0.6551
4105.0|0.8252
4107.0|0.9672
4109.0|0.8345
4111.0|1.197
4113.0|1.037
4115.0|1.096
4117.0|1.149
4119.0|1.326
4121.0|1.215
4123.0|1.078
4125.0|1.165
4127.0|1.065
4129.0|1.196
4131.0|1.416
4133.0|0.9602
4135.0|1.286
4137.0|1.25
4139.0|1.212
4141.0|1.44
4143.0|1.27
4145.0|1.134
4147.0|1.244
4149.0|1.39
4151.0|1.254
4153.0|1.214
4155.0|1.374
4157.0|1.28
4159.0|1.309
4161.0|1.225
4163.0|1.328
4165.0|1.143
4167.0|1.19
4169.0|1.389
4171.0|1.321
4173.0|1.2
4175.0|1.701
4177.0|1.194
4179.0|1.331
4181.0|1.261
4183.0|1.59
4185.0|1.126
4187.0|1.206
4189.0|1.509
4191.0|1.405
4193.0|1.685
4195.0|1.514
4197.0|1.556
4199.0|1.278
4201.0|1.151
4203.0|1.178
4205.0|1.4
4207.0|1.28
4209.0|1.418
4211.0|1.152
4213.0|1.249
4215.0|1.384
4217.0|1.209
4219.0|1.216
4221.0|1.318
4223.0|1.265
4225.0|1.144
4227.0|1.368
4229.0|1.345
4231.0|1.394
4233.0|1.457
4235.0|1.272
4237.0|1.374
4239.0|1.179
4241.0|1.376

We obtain 8.3 angstrom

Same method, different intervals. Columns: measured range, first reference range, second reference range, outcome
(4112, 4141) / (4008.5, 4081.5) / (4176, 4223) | 3.2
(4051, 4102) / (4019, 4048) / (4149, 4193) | 5.7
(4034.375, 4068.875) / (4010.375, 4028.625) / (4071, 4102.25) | -1.8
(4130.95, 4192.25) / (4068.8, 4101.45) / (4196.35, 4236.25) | -3.3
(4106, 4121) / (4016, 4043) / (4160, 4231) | 2.6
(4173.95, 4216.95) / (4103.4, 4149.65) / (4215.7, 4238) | -3.4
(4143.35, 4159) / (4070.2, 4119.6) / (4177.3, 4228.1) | -0.9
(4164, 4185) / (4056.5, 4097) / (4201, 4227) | -1.1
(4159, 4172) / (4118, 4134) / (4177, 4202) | 0.3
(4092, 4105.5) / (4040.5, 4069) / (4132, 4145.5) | 4.9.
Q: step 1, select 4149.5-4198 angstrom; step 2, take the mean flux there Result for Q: 1.35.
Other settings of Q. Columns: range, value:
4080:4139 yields 1.07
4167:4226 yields 1.33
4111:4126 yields 1.16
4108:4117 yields 1.05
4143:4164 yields 1.27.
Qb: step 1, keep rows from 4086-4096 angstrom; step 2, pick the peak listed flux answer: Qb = 1.286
